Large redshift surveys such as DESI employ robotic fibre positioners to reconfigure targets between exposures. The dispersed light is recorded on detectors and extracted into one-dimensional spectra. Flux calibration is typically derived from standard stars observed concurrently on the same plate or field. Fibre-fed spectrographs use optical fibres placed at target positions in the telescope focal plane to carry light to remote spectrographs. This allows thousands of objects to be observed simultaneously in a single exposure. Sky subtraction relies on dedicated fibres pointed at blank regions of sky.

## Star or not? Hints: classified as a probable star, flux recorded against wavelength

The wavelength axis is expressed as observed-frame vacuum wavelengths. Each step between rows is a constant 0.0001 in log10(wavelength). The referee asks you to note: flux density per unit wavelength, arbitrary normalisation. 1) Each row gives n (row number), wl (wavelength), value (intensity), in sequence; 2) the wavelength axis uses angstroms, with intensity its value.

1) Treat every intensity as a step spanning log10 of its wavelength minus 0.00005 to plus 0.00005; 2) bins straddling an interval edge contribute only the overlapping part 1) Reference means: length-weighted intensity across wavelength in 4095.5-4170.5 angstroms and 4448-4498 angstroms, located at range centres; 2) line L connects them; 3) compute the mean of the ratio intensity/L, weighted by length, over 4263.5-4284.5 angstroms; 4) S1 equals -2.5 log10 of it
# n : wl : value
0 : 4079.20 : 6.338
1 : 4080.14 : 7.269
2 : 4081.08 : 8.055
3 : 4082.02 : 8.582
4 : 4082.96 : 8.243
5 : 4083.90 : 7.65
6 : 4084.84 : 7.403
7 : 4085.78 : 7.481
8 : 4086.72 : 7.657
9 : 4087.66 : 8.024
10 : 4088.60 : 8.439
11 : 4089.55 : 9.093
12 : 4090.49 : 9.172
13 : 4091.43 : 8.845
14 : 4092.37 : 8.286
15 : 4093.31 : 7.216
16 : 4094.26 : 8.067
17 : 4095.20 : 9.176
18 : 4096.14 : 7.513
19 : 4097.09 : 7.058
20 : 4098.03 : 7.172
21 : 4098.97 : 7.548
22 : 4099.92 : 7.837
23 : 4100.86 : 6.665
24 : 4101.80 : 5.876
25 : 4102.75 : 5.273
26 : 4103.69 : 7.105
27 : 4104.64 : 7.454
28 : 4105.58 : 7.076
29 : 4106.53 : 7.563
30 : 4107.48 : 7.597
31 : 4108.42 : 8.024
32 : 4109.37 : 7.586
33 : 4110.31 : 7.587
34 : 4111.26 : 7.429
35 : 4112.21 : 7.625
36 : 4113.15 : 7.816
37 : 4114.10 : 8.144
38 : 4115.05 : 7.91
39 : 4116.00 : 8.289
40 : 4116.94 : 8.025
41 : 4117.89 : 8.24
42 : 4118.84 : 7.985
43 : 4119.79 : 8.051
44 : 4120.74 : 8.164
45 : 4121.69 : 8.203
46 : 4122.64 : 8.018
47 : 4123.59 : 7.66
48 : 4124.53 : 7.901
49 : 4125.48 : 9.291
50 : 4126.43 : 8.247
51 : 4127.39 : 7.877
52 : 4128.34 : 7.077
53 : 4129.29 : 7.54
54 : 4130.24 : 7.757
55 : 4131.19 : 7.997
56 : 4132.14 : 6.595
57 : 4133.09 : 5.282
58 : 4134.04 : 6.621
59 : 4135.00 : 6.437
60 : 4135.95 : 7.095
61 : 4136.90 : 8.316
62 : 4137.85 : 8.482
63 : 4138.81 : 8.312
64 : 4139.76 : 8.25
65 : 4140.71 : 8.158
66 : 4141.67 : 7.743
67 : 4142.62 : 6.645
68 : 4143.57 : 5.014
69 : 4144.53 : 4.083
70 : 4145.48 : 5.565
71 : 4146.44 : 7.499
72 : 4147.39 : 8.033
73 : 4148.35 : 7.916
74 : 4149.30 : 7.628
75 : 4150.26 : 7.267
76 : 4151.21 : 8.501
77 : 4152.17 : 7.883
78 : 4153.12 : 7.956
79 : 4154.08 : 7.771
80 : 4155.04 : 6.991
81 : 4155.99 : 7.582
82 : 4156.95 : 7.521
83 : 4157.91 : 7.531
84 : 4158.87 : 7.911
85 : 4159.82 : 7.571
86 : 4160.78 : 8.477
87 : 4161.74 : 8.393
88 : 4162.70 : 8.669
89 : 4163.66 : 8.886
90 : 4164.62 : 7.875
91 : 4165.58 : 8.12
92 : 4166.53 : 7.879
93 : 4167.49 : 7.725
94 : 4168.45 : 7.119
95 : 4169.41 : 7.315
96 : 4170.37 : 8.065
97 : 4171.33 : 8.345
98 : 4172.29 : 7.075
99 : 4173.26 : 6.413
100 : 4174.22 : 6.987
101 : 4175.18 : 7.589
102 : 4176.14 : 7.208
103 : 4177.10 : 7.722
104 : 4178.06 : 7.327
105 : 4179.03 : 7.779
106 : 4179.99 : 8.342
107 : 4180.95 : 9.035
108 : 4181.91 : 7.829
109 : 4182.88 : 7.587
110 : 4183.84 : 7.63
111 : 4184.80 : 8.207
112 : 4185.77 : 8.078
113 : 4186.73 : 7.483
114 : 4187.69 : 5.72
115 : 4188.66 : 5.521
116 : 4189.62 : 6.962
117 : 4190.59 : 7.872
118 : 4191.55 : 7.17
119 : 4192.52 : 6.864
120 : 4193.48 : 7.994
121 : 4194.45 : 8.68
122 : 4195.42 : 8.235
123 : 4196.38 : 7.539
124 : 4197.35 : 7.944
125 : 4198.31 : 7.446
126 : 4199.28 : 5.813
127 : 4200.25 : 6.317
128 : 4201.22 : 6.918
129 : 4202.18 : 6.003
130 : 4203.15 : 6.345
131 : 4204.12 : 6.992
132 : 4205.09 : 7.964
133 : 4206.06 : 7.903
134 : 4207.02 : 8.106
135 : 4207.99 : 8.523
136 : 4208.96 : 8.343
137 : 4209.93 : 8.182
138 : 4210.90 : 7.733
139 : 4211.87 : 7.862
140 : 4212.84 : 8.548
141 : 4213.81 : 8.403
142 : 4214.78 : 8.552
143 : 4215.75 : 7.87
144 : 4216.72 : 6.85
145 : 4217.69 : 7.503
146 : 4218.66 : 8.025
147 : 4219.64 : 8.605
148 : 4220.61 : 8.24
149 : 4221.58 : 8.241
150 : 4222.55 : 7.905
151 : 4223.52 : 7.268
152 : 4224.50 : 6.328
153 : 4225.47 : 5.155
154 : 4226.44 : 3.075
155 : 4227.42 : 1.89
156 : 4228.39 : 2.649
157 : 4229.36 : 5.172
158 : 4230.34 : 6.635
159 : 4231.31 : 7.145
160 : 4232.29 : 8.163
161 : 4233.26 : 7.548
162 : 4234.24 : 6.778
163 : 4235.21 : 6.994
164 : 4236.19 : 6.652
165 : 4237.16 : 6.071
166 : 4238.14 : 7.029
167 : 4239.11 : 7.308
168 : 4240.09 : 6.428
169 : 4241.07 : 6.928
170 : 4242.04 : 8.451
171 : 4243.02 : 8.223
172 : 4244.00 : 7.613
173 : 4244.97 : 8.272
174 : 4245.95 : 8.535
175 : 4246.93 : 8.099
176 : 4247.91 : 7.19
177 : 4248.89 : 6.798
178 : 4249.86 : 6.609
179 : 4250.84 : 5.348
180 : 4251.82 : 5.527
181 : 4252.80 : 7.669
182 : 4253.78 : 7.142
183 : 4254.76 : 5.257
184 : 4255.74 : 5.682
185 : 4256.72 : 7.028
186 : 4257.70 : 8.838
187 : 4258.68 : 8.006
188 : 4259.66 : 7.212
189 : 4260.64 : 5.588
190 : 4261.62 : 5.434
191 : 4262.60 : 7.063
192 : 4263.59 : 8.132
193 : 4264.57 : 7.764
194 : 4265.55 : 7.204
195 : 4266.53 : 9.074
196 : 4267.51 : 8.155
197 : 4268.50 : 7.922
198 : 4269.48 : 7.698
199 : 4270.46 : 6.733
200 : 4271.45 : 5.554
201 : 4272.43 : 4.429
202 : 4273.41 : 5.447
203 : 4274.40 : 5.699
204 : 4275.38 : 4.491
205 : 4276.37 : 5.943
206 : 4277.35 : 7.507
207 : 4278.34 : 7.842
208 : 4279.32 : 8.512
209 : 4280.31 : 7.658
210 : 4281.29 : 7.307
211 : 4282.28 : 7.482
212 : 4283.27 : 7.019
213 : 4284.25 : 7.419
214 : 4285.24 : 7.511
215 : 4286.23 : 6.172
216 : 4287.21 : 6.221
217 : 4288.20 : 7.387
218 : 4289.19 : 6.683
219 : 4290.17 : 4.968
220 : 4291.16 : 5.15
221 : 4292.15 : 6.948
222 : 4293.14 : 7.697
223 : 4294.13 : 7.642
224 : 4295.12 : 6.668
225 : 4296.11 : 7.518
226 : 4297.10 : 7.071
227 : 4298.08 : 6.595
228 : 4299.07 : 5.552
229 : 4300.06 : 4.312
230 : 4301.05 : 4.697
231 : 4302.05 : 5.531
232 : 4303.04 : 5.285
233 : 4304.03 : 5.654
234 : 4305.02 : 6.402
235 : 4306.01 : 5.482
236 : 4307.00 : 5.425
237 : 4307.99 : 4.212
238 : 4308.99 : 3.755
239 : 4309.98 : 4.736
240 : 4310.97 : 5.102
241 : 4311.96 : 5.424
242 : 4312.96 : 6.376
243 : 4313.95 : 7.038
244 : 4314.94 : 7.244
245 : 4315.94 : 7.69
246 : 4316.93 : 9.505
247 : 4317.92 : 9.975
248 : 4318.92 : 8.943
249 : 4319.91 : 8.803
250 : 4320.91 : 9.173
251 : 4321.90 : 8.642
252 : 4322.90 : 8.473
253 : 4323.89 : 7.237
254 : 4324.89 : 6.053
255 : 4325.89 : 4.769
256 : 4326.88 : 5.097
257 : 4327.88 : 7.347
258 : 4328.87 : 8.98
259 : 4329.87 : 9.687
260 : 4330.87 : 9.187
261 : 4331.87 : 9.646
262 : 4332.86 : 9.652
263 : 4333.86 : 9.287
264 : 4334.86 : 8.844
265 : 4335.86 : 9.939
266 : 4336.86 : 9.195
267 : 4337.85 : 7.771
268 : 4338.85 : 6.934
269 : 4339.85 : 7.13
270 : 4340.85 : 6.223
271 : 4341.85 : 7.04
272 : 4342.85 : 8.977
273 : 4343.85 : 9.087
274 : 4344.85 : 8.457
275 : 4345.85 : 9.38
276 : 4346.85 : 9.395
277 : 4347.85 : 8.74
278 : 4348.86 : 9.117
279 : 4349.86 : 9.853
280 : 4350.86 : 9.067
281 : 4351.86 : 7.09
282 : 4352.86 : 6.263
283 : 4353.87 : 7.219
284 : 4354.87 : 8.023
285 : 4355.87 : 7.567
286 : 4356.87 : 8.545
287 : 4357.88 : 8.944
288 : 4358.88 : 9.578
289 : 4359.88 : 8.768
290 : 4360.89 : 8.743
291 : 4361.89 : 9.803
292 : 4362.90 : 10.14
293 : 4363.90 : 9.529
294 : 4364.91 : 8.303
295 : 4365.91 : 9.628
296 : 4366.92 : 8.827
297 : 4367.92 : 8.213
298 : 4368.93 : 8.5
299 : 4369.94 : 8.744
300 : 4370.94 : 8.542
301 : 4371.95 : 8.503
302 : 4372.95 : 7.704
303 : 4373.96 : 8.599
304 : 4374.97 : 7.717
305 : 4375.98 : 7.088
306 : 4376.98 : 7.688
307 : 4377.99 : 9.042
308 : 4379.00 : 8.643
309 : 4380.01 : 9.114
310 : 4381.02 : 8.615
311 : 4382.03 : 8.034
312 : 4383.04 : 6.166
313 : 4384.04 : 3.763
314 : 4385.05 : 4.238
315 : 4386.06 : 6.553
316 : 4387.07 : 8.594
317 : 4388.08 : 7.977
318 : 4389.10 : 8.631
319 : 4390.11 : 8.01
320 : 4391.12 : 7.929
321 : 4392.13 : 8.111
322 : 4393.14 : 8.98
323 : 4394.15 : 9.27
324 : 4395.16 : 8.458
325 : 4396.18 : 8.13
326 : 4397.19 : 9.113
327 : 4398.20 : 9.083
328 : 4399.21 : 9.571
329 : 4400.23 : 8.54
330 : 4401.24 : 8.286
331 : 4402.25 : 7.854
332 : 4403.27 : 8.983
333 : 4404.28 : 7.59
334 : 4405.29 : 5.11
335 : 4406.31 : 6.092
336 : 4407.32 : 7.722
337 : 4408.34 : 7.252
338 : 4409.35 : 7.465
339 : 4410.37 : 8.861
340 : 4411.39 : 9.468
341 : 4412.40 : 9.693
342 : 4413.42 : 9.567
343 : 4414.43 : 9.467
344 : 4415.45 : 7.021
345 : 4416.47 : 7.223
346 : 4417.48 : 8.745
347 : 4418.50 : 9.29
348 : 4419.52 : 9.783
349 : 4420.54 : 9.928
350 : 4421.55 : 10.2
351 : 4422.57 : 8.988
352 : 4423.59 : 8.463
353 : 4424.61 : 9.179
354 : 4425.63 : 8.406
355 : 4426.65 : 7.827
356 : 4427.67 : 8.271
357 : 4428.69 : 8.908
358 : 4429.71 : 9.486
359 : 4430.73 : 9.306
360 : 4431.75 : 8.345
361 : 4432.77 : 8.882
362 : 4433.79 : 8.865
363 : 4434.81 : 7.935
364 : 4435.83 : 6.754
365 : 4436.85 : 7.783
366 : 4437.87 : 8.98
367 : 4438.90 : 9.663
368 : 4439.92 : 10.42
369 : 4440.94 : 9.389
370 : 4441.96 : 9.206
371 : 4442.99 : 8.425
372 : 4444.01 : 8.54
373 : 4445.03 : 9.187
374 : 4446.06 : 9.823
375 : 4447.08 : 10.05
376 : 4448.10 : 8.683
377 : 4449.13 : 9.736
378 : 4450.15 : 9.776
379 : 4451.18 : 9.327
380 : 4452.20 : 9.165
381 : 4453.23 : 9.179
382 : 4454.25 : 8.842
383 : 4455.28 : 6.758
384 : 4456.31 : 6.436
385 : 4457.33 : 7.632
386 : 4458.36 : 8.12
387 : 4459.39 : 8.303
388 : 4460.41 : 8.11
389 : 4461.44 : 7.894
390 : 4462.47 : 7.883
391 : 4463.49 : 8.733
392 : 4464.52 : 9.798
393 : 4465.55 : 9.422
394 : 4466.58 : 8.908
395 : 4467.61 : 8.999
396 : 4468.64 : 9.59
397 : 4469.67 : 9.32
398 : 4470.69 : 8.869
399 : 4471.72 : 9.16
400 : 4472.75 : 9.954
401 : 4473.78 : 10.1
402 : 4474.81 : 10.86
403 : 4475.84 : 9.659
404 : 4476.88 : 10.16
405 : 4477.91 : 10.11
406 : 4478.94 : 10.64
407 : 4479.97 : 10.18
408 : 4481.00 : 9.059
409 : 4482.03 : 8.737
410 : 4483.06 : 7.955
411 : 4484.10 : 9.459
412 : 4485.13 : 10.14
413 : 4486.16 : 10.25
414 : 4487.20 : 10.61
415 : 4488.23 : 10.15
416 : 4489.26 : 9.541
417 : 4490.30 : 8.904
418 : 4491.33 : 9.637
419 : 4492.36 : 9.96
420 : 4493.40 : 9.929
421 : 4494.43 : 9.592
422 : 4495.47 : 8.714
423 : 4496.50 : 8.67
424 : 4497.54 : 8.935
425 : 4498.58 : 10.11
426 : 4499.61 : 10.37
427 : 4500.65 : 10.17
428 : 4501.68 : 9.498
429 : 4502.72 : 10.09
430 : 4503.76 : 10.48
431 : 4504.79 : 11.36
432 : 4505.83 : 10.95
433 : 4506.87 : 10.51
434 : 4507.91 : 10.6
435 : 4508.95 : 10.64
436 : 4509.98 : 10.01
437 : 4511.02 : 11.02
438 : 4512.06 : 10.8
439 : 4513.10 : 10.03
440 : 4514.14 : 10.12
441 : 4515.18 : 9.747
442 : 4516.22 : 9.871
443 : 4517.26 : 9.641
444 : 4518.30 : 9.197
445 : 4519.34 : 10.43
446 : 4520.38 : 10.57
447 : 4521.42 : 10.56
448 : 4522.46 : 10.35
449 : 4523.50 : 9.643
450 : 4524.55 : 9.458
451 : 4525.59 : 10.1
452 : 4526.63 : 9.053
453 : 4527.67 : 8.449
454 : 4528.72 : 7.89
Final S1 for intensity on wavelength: 0.173 mag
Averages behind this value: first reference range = 7.56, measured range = 7.02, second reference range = 9.2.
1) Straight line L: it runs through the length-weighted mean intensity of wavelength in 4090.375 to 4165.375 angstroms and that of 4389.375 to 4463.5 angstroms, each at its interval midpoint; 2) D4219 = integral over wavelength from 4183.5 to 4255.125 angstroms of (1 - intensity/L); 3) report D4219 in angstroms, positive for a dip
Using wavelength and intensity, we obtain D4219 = 7.1 angstroms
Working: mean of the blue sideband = 7.61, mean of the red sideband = 8.58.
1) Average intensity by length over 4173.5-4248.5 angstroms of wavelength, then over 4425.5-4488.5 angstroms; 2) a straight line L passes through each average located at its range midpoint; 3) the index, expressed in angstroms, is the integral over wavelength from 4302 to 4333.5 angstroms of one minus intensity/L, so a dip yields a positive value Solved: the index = 3.7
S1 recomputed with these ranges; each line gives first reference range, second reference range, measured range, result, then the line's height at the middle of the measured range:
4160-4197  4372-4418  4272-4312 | 0.26 mag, 7.85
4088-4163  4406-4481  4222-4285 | 0.20 mag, 8.14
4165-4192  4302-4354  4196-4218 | 0.00 mag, 7.52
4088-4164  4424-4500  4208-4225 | 0.02 mag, 8.03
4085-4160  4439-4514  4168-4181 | 0.05 mag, 7.87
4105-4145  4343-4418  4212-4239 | 0.15 mag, 7.84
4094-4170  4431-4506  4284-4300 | 0.25 mag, 8.37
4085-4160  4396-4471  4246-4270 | 0.13 mag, 8.06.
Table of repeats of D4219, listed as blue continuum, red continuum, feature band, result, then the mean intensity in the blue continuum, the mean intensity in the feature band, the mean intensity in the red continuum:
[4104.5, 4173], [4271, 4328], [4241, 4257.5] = -0.5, 7.64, 7.12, 6.56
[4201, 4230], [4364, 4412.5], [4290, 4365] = 1.4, 7.04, 7.57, 8.06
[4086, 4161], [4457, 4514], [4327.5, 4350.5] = 0.3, 7.6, 8.7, 9.63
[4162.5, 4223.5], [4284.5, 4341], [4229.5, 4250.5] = 0.4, 7.64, 7.26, 7.04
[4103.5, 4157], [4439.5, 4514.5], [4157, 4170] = -0.4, 7.55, 7.95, 9.48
